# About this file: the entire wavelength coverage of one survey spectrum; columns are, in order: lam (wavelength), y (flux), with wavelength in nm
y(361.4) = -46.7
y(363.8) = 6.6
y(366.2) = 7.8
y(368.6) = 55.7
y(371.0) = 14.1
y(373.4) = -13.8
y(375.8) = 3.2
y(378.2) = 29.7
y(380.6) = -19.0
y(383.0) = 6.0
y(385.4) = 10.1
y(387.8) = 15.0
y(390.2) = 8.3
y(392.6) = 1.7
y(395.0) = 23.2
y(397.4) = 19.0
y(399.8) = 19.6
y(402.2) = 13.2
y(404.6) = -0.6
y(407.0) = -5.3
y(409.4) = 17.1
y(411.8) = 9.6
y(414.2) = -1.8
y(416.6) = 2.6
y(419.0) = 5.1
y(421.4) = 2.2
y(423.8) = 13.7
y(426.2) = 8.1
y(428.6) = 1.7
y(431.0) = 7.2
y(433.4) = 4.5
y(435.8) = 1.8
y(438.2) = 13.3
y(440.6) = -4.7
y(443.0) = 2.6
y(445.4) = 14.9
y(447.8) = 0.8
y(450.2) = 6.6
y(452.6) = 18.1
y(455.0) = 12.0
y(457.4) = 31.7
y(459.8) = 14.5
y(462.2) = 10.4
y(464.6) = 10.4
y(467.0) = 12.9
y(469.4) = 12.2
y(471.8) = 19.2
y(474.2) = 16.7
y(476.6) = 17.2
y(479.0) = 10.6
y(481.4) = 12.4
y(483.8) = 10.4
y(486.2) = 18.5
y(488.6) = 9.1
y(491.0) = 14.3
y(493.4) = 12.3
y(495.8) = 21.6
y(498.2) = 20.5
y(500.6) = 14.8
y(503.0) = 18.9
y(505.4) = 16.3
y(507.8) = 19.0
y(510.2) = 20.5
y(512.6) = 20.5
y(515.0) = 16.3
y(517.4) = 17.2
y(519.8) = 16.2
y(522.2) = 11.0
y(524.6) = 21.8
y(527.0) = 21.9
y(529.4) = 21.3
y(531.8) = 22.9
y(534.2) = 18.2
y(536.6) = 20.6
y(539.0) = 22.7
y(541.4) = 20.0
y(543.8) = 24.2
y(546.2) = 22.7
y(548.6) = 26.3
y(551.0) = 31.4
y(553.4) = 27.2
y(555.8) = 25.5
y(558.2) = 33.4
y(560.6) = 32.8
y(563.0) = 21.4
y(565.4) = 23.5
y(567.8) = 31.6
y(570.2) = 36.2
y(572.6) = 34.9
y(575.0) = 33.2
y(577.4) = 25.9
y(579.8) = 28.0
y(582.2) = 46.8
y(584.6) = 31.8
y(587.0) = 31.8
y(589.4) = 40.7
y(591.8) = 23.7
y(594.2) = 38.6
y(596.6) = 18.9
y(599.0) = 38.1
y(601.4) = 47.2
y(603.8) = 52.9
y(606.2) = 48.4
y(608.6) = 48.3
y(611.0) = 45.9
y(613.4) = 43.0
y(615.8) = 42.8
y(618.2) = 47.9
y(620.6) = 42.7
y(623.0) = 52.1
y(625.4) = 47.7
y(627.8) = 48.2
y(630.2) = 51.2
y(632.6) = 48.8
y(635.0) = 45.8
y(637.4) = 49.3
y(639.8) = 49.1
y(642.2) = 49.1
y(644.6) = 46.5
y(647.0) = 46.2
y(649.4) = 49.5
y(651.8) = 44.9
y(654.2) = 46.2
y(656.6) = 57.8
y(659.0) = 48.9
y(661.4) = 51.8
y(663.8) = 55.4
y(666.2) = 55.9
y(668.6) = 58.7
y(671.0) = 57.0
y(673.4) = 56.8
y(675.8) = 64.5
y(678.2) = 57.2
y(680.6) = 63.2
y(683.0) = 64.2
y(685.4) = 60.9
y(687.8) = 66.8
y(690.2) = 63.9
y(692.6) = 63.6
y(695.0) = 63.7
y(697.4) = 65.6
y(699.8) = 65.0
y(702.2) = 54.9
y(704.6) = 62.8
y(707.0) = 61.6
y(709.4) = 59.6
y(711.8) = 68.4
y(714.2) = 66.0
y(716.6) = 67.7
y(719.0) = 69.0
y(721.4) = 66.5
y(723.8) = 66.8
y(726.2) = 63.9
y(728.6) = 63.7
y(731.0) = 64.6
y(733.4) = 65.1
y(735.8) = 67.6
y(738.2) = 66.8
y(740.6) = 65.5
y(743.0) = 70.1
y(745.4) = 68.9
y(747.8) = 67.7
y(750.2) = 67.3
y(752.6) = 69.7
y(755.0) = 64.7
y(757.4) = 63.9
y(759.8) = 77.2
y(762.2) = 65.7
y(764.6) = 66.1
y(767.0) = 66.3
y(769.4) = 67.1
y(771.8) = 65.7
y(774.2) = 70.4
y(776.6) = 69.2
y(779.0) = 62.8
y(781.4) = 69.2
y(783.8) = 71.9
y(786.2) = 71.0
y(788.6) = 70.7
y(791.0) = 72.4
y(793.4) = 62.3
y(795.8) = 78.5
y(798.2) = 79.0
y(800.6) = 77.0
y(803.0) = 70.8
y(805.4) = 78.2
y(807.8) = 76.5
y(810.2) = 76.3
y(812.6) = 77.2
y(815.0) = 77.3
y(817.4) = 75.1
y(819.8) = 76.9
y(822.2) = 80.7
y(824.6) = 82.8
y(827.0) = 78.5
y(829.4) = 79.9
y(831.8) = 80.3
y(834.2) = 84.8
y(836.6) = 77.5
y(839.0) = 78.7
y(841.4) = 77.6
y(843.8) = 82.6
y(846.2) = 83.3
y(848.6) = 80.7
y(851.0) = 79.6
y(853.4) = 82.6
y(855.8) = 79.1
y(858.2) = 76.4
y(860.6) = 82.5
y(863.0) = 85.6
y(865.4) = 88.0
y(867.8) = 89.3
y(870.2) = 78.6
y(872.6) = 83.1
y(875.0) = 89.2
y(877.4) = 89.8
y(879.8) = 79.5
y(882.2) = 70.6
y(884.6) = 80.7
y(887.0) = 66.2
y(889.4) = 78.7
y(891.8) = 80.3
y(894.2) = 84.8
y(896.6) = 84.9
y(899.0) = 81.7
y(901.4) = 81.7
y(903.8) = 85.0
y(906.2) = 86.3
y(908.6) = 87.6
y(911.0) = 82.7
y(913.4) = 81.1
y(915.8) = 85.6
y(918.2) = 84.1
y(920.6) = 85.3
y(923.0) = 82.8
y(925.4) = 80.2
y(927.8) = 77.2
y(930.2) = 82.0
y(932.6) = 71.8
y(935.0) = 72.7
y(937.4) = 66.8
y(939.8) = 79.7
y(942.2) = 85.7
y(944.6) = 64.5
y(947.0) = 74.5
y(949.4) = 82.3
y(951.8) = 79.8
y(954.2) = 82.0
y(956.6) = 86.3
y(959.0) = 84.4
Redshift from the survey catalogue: 0.50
